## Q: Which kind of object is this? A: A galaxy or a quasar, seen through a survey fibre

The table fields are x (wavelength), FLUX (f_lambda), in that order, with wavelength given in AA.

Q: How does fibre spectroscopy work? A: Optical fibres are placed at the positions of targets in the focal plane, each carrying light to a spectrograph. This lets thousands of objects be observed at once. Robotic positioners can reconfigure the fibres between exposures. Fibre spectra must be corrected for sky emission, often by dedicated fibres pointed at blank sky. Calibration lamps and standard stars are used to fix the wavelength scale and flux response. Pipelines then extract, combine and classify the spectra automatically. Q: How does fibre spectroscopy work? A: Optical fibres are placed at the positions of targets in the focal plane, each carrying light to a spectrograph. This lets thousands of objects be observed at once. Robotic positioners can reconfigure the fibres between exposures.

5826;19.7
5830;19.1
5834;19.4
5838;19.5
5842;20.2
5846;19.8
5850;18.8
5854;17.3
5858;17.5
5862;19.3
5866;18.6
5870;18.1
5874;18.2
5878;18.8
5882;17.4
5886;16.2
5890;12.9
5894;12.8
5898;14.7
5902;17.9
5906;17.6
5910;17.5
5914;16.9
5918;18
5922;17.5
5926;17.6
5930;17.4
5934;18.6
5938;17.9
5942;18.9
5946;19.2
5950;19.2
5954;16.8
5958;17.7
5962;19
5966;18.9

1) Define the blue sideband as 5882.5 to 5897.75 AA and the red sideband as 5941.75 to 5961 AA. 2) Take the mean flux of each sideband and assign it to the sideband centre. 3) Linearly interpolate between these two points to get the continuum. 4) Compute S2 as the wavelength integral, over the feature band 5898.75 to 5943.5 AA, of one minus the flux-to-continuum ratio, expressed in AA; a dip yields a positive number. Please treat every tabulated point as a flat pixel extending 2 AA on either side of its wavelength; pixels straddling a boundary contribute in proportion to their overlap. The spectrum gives -3.7 AA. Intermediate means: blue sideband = 14.4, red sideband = 18.3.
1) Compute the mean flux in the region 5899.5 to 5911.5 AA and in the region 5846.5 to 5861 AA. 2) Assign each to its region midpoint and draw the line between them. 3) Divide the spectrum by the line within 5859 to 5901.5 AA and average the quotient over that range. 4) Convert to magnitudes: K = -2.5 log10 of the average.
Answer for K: 0.069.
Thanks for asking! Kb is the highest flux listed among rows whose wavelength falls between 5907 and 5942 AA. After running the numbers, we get 18.9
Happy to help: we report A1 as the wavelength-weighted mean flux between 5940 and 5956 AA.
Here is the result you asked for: 18.5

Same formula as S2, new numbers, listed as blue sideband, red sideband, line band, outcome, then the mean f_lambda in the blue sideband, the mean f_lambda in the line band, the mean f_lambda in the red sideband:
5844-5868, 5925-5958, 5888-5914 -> 3.8 AA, 18.6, 15.7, 18.2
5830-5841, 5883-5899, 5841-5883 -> -3.9 AA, 19.5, 18.5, 14.3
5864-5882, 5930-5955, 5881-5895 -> 2.7 AA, 18.3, 14.8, 18.4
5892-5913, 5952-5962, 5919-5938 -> -1.1 AA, 16.1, 17.8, 17.6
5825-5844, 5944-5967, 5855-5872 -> 0.9 AA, 19.6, 18.3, 18.4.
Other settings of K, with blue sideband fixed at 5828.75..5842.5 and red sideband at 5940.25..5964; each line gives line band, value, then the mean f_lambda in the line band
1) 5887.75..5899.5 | 0.372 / 13.5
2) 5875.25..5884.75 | 0.067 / 18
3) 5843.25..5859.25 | 0.051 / 18.5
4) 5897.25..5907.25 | 0.120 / 16.9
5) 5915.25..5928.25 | 0.065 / 17.6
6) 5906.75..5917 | 0.090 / 17.3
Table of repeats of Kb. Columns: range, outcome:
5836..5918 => 20.2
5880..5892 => 17.4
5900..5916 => 17.9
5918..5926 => 18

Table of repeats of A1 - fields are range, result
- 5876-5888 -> 17.5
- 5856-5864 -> 18.4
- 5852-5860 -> 17.4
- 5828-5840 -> 19.3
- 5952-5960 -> 17.2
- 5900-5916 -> 17.5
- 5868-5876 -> 18.1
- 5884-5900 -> 14.2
